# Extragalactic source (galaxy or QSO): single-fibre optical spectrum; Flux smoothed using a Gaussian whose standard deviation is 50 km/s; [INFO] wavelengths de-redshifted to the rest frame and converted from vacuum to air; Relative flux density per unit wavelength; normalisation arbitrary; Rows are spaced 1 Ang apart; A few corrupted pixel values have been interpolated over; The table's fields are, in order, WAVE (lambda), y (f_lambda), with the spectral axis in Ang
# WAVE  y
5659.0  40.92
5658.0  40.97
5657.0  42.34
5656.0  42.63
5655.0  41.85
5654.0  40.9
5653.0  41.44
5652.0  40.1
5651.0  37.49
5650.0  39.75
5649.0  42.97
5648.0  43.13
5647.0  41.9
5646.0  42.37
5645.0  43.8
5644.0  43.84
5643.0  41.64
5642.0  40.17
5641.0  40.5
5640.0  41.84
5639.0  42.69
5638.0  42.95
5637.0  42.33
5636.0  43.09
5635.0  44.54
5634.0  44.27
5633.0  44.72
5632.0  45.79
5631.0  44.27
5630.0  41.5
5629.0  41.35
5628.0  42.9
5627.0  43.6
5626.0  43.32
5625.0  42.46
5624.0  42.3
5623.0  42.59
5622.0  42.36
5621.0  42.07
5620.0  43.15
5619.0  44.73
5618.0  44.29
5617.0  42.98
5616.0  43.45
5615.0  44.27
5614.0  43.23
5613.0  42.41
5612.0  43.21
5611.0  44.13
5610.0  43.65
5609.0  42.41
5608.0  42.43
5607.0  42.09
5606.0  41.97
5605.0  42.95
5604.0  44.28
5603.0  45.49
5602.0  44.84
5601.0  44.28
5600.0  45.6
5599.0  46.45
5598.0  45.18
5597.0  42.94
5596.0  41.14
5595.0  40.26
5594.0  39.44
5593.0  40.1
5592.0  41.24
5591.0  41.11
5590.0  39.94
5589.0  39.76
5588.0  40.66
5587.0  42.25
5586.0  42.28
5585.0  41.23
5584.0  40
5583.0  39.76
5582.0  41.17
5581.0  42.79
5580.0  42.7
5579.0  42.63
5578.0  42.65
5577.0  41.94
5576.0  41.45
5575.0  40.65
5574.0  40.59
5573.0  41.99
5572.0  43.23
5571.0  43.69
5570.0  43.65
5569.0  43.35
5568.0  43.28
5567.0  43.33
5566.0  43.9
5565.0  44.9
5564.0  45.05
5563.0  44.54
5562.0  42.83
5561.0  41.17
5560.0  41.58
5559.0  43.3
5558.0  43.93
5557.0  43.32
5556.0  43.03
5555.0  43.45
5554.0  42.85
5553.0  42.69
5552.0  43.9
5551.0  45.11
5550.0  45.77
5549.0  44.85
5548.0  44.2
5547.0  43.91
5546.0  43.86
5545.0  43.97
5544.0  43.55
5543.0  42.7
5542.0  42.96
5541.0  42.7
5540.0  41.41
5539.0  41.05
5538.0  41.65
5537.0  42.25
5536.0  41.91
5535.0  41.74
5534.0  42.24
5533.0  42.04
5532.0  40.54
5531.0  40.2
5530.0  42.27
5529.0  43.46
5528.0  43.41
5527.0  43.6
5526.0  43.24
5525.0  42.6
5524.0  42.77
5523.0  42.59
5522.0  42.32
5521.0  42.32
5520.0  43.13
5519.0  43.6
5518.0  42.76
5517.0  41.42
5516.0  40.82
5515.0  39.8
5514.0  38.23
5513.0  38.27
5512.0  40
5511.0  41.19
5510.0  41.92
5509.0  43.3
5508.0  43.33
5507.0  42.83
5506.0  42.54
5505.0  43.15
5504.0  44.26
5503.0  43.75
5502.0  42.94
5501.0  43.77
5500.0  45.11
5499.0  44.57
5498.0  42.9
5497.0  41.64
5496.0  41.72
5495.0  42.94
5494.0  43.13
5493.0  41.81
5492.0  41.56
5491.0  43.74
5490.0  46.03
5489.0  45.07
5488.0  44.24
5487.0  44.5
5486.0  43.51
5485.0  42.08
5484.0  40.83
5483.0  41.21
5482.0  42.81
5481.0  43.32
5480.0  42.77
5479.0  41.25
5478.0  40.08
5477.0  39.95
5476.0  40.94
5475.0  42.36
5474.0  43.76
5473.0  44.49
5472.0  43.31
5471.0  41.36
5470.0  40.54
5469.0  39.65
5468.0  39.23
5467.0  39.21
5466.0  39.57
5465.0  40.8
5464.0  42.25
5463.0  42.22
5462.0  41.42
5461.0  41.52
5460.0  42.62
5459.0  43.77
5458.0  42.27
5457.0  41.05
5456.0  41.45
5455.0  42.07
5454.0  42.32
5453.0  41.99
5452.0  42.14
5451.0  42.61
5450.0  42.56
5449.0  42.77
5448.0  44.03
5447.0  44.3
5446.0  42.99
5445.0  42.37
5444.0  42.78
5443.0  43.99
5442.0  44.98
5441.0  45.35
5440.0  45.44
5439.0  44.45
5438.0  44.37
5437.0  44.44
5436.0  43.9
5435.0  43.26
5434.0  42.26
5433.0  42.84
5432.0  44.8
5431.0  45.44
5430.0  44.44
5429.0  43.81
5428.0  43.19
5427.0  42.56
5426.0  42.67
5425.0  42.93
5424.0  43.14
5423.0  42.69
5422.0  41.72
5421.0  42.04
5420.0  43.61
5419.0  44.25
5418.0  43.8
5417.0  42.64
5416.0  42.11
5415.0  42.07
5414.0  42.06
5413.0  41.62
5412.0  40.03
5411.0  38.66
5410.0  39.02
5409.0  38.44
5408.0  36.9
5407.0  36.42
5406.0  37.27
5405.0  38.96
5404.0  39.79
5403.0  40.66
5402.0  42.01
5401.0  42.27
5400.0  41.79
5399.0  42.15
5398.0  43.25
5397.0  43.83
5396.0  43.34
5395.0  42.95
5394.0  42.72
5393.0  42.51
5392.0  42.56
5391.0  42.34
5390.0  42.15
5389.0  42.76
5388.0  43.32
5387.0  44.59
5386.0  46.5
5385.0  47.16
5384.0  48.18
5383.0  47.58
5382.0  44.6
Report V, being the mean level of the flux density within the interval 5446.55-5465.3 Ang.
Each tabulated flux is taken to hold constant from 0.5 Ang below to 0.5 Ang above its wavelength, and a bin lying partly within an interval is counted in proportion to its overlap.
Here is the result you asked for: 42.3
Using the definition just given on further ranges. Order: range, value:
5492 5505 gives 43.1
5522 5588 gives 42.7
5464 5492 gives 42.1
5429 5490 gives 42.7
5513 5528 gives 42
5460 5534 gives 42.2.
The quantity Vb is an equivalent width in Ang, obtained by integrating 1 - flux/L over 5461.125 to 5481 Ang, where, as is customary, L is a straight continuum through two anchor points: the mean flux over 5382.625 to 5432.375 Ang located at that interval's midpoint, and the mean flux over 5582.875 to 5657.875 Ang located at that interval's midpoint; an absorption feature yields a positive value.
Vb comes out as 0.5 Ang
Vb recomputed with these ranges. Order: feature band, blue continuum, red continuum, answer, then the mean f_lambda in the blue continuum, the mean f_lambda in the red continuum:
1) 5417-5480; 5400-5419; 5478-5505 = -1.5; 40.4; 43.1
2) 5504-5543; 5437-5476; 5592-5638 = 0.7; 42.5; 43.2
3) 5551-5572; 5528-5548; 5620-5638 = -0.4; 42.4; 43.1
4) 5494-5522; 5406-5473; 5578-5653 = 0.0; 42.3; 42.5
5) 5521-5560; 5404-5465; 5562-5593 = -0.6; 42.4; 42.2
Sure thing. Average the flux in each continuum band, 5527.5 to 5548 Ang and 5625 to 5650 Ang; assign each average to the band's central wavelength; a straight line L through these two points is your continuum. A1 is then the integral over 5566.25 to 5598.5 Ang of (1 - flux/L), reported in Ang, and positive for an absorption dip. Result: 0.63 Ang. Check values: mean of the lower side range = 42.4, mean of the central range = 41.8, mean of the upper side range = 42.8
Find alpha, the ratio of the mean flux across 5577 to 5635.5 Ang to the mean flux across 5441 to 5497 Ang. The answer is 1.01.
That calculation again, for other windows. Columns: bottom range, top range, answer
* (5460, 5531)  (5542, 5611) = 1.01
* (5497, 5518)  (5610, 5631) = 1.02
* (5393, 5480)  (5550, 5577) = 1.02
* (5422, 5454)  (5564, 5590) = 0.97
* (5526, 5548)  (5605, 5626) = 1.01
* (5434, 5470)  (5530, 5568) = 1.01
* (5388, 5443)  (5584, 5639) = 1.01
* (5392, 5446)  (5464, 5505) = 1.00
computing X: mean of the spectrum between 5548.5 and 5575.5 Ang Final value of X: 43.3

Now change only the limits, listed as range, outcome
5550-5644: 42.8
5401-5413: 39.2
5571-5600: 41.7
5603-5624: 43.2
